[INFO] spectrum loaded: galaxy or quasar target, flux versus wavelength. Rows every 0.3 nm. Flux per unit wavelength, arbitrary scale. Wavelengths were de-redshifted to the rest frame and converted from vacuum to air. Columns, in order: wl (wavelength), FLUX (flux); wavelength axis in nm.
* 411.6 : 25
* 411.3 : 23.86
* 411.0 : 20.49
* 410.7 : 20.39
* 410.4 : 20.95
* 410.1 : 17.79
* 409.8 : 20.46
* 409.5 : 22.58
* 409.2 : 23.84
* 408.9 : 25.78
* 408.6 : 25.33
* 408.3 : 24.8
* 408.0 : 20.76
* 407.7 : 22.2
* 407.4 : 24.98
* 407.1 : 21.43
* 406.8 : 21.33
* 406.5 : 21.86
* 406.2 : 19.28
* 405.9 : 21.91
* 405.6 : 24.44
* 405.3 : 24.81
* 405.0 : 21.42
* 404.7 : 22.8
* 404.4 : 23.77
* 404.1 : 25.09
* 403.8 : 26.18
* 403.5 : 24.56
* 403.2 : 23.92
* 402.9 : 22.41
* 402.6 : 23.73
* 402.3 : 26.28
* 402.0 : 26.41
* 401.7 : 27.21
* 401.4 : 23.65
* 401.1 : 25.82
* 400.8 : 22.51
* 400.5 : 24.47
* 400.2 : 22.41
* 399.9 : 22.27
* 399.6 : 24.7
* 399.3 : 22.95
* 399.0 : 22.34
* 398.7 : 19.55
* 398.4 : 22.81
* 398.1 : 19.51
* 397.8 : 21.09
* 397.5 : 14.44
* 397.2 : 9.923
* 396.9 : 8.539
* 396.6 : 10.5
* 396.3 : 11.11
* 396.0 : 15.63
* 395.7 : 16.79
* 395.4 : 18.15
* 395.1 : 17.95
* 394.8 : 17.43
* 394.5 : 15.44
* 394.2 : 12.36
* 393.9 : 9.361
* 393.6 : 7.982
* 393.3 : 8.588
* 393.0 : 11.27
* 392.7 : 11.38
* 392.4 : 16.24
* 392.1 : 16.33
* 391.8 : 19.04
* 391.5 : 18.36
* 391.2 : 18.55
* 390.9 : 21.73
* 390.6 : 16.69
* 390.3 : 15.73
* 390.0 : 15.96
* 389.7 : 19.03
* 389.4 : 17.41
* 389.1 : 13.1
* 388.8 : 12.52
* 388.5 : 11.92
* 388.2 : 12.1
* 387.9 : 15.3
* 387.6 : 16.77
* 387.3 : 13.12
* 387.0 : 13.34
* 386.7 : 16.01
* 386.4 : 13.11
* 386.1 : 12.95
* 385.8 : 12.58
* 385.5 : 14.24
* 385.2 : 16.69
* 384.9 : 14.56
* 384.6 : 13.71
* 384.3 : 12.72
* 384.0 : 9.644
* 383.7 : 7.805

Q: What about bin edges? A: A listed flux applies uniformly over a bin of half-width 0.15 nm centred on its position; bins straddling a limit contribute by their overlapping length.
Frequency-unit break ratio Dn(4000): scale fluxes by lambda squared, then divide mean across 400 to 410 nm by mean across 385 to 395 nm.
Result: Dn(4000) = 1.73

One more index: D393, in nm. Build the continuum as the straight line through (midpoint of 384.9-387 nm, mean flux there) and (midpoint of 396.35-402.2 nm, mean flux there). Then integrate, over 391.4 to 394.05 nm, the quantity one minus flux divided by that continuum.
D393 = 0.65 nm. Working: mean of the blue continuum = 14.2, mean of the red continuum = 20.5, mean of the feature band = 13.1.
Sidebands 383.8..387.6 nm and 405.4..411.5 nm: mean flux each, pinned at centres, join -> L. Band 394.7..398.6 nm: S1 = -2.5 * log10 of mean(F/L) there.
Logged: 0.13 mag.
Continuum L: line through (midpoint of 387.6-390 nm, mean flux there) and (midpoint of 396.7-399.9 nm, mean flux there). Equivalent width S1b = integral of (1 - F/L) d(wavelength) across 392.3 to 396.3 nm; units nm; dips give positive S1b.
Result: 0.81 nm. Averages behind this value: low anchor 14.7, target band 13.6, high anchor 18.6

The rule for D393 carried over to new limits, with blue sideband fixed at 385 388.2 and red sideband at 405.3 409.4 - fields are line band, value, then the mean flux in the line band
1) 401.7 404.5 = -0.484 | 24.9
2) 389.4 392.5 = -0.319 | 17.8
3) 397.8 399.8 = -0.258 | 21.9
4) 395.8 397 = 0.430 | 11.8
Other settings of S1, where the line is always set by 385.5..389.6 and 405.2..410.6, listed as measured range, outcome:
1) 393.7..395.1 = 0.208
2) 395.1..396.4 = 0.095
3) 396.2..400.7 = 0.003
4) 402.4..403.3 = -0.157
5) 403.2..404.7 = -0.183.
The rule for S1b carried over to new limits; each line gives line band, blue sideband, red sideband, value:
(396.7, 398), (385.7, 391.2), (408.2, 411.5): 0.33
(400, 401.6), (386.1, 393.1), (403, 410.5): -0.28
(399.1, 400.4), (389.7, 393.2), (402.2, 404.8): -0.07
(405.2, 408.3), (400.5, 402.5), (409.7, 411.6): 0.06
